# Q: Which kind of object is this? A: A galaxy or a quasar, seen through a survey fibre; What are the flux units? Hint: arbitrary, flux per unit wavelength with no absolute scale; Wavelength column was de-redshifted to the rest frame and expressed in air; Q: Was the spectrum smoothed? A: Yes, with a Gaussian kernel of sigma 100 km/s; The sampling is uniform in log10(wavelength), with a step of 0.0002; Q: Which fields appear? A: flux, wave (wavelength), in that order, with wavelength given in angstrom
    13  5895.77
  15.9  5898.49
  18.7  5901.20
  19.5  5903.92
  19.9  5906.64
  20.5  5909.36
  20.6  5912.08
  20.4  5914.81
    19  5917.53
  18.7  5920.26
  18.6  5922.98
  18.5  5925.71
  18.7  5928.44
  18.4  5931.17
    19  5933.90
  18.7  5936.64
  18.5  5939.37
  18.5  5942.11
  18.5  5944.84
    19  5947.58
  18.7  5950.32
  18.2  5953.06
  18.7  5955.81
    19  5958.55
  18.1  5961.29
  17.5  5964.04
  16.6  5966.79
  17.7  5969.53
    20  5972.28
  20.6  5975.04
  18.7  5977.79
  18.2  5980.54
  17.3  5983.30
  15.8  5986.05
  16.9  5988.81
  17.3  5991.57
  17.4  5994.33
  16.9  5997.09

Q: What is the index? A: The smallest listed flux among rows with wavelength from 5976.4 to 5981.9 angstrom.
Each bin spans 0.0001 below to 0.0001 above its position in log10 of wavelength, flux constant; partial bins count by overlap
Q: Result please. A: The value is 18.2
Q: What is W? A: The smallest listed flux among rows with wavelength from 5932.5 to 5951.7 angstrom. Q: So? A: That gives 18.5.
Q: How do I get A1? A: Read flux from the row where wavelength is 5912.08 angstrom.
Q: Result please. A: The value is 20.6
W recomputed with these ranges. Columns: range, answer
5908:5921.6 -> 18.7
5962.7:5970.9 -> 16.6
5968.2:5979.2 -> 17.7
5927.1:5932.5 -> 18.4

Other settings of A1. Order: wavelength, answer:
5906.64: 19.9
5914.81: 20.4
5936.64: 18.7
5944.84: 18.5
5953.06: 18.2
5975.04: 20.6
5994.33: 17.4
